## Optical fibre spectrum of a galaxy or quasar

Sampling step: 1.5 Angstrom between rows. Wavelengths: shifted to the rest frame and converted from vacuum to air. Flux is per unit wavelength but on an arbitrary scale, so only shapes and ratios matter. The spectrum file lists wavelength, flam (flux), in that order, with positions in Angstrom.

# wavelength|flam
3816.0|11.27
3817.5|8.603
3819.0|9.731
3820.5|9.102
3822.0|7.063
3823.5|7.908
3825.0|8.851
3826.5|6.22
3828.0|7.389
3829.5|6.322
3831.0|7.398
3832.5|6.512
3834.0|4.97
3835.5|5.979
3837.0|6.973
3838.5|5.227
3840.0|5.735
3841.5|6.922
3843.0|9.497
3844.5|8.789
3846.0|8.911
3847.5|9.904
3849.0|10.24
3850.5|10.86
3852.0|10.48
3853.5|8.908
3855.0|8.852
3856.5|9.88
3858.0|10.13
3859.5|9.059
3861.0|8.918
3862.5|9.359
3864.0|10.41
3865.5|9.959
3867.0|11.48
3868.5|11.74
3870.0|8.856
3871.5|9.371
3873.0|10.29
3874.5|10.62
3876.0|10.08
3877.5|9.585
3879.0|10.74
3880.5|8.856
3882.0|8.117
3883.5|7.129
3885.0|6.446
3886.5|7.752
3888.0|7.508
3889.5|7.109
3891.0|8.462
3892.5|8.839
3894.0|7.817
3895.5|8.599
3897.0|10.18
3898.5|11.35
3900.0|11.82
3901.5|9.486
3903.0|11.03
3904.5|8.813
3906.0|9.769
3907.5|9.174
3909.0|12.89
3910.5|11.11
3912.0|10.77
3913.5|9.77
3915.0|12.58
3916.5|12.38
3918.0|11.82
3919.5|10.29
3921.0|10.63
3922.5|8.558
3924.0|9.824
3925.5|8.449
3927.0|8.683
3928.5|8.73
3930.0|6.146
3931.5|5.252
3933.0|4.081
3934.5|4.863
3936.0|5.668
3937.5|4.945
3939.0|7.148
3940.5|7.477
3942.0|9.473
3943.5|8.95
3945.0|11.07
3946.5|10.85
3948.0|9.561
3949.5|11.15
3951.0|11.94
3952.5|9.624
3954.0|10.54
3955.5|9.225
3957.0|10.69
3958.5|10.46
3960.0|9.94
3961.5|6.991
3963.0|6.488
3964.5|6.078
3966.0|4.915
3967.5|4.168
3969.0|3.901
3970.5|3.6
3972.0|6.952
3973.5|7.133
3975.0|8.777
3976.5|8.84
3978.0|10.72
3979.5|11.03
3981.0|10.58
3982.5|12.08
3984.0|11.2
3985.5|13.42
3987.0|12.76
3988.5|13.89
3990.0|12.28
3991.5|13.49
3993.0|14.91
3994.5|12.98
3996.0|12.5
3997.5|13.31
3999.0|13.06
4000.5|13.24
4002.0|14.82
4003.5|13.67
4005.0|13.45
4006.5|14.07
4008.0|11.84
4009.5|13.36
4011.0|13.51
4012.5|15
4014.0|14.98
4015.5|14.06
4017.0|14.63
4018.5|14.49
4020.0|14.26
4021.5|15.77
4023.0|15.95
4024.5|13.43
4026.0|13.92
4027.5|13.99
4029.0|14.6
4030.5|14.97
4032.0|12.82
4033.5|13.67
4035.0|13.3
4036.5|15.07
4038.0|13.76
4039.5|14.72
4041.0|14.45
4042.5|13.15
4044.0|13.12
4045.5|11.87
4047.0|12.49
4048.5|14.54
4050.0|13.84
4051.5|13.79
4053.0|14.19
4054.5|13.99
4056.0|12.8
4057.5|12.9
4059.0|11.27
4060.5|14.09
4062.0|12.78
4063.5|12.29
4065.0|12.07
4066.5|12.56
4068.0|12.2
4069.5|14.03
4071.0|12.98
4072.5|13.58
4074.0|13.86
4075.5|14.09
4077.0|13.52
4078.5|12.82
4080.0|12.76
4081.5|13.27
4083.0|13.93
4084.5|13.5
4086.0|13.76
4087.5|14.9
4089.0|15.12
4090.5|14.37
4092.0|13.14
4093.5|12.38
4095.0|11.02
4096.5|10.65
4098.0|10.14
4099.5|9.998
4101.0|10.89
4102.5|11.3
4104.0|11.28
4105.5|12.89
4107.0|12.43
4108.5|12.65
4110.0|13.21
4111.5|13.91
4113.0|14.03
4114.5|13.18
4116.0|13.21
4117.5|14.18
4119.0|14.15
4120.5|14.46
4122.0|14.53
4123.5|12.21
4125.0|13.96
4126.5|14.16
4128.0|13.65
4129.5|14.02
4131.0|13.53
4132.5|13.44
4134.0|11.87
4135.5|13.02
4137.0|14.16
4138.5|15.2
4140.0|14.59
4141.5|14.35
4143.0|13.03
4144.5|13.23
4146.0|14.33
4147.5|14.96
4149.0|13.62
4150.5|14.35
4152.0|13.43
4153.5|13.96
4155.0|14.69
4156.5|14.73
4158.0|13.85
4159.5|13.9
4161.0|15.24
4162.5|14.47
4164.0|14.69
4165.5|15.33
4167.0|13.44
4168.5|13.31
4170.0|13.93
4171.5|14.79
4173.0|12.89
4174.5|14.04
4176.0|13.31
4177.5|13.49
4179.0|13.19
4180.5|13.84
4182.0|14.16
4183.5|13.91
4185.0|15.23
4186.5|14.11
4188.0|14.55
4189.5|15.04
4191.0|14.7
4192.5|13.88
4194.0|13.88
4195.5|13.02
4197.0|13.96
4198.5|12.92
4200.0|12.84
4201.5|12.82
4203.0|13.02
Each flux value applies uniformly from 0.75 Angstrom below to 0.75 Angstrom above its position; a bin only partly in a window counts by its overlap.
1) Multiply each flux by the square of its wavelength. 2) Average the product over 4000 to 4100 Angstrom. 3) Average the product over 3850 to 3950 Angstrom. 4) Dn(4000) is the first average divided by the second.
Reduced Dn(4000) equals 1.6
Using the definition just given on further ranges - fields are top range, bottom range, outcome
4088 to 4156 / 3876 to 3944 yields 1.66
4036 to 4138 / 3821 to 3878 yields 1.71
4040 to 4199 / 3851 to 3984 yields 1.65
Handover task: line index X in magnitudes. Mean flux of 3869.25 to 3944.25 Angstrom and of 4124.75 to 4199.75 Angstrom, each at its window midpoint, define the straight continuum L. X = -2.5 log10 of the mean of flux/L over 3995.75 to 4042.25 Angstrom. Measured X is -0.25 mag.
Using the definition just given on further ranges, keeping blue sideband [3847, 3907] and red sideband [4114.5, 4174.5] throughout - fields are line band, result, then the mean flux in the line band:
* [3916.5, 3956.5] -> 0.20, 8.73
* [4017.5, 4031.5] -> -0.22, 14.6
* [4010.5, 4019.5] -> -0.22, 14.5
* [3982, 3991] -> -0.12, 12.6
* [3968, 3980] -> 0.43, 7.48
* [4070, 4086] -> -0.05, 13.5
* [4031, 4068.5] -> -0.08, 13.3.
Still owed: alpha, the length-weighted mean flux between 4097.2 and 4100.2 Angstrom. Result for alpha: 10.1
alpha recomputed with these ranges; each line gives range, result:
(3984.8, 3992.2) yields 13.2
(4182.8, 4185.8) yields 14.6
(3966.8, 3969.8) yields 4.03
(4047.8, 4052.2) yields 14.1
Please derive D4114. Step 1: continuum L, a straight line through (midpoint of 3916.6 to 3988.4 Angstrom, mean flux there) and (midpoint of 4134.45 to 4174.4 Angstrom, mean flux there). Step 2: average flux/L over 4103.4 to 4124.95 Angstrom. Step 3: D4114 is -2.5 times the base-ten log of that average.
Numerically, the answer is -0.02 mag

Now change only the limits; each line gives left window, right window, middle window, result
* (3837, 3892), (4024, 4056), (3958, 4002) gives 0.21 mag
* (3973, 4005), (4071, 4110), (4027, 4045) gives -0.12 mag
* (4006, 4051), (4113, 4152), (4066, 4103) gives 0.09 mag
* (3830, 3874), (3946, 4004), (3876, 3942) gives 0.07 mag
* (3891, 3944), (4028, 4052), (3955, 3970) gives 0.43 mag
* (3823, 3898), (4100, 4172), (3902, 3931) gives -0.04 mag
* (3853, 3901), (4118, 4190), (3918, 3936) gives 0.28 mag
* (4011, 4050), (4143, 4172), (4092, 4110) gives 0.22 mag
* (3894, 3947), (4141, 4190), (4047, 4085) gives -0.10 mag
